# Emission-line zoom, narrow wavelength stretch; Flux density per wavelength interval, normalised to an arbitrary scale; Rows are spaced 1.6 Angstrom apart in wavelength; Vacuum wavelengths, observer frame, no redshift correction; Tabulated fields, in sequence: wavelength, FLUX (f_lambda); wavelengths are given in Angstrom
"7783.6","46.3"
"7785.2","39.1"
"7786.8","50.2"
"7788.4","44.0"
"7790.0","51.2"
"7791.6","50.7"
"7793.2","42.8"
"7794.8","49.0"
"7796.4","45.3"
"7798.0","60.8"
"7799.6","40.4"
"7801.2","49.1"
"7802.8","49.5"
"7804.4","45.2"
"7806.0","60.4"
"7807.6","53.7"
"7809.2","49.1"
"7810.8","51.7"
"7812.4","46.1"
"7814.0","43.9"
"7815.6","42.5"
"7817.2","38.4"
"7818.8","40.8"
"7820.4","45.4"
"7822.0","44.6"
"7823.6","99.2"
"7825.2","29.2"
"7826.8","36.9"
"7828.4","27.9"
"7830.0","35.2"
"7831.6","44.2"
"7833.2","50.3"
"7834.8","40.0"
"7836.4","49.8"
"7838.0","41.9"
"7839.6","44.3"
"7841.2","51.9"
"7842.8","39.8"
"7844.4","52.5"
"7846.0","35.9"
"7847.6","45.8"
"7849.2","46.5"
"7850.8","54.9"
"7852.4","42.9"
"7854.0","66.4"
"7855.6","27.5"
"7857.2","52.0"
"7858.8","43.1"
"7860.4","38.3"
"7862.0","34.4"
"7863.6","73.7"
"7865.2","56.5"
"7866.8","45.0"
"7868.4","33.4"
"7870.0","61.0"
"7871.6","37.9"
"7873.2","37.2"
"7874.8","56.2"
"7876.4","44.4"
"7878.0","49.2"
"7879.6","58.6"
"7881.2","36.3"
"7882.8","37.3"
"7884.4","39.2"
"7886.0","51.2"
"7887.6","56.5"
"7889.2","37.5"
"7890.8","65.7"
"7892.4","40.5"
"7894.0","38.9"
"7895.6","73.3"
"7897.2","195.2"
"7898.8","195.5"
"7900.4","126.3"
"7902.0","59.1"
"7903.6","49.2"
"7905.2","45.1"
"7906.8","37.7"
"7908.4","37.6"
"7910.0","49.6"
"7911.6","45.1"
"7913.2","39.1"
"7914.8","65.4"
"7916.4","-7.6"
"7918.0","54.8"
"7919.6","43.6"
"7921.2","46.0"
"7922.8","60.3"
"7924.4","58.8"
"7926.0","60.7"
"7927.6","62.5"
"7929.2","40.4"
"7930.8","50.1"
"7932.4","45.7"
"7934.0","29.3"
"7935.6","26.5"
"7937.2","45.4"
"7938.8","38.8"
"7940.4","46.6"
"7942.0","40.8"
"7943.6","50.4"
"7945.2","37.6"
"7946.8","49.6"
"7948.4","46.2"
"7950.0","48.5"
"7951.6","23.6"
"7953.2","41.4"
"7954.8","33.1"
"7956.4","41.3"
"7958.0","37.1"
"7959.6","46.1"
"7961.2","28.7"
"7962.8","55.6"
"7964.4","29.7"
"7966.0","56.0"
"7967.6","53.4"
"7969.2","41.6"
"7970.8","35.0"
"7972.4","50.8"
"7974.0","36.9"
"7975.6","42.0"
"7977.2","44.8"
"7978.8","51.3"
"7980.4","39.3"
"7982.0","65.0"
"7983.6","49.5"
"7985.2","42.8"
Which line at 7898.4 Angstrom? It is Halpha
